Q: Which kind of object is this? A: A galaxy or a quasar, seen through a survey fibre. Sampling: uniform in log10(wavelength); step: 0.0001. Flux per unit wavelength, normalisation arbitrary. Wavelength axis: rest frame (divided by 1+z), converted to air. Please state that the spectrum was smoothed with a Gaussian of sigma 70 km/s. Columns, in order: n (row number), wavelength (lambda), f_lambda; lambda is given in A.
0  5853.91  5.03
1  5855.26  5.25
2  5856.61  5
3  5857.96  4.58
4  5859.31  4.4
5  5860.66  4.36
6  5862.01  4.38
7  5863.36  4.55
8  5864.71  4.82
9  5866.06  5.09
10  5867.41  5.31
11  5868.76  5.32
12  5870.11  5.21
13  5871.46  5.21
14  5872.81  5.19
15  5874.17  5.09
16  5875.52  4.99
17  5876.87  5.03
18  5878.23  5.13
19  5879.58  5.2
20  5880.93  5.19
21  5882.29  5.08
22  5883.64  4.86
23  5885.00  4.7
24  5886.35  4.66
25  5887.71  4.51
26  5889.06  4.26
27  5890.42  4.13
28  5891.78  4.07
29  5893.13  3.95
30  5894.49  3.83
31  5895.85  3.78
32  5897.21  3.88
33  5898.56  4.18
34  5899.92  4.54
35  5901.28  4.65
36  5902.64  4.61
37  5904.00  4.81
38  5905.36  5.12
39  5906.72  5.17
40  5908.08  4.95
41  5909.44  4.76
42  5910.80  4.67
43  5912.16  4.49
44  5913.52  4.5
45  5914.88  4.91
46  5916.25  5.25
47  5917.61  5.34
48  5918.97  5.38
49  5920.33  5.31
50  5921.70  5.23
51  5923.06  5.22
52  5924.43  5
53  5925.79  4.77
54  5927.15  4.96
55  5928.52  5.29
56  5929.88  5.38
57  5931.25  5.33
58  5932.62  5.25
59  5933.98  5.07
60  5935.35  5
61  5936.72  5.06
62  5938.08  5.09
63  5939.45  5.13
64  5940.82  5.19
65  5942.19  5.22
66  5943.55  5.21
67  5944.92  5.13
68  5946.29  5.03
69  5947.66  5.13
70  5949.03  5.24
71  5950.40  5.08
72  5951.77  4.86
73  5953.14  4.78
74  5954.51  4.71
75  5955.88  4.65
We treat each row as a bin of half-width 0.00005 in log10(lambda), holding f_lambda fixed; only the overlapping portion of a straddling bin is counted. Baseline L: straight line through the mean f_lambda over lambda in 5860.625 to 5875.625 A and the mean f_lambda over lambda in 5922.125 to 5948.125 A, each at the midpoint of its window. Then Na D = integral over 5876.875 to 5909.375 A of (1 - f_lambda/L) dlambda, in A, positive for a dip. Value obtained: 2.9 A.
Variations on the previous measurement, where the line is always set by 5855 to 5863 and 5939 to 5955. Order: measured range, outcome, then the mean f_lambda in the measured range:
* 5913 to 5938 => -0.9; 5.13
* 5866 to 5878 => -1.2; 5.16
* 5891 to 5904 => 1.7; 4.2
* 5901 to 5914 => 0.2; 4.78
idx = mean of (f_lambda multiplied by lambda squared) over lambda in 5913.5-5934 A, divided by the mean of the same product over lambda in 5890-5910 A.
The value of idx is 1.17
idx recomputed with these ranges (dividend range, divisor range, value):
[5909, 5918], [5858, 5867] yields 1.06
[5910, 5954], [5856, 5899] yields 1.10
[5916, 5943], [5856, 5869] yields 1.11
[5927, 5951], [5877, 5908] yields 1.15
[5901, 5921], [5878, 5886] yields 0.99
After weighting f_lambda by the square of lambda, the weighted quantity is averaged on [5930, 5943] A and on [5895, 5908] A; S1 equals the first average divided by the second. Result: 1.15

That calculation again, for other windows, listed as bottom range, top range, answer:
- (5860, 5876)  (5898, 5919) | 0.98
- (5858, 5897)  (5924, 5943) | 1.11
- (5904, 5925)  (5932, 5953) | 1.03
